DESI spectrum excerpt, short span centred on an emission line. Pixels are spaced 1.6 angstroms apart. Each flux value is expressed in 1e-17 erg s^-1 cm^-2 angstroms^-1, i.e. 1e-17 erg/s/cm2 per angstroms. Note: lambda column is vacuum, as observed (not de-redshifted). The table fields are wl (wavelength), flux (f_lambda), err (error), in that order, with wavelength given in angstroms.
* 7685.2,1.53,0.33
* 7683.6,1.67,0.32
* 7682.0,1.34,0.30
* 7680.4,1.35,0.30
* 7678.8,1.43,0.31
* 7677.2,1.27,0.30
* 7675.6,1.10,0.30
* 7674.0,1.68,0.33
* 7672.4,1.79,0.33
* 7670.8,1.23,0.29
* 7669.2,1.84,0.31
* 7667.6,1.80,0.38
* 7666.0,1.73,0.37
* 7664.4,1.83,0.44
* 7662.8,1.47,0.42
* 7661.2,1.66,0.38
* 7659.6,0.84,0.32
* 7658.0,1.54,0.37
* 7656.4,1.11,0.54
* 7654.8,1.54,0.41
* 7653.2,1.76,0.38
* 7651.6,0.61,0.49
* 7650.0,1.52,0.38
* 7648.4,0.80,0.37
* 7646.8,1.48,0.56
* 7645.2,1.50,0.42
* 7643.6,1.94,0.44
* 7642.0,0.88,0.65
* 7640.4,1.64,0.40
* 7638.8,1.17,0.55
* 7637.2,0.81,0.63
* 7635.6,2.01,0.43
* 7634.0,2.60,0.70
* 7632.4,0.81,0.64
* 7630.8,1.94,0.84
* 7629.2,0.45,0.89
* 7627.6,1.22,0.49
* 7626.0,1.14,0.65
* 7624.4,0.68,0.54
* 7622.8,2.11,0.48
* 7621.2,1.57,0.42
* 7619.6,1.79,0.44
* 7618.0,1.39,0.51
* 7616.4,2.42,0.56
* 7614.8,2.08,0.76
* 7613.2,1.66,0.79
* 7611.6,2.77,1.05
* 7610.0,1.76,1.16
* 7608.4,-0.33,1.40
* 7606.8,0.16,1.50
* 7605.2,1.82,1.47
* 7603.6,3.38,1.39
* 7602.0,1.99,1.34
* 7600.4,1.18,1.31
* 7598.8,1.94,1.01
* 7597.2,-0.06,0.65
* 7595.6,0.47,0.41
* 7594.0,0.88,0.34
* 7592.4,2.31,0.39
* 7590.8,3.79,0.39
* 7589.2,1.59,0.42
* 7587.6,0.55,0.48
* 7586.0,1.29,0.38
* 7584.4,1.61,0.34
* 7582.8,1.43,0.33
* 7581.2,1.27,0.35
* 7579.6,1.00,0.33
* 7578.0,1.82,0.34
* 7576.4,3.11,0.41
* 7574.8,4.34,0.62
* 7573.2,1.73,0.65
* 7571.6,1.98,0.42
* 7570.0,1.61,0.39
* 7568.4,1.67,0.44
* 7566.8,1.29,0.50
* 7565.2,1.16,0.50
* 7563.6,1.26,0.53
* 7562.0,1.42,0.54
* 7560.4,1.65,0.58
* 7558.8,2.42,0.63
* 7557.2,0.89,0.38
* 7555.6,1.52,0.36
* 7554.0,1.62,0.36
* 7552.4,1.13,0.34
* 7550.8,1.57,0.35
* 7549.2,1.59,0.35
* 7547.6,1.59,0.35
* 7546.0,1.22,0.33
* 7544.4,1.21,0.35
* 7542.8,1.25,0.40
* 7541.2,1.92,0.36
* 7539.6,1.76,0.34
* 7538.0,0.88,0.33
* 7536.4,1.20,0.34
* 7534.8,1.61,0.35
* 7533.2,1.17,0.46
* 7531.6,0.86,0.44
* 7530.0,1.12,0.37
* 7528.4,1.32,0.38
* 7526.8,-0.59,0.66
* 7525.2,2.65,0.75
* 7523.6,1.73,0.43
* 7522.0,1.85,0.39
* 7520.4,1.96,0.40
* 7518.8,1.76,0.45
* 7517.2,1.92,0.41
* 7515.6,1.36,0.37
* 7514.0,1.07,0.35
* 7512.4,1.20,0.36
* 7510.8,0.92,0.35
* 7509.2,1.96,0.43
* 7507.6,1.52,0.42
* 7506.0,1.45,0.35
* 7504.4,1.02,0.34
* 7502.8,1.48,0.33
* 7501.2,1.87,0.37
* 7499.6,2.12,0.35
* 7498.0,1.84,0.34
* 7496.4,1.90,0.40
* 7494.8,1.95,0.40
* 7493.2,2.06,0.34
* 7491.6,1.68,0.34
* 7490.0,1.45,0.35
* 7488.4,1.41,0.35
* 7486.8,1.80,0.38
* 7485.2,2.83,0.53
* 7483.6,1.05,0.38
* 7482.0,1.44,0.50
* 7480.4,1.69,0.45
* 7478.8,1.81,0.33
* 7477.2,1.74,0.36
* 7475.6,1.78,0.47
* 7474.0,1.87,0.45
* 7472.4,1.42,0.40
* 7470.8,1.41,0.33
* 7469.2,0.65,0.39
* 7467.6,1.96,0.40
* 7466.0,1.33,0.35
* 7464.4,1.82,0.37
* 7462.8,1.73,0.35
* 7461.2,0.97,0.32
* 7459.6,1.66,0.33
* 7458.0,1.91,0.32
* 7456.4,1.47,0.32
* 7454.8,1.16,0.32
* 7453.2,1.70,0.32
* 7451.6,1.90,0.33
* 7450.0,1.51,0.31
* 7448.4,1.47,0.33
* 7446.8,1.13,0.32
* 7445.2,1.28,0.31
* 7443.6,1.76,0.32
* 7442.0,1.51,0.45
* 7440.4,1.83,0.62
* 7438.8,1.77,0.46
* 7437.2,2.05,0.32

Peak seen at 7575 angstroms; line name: [S II]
